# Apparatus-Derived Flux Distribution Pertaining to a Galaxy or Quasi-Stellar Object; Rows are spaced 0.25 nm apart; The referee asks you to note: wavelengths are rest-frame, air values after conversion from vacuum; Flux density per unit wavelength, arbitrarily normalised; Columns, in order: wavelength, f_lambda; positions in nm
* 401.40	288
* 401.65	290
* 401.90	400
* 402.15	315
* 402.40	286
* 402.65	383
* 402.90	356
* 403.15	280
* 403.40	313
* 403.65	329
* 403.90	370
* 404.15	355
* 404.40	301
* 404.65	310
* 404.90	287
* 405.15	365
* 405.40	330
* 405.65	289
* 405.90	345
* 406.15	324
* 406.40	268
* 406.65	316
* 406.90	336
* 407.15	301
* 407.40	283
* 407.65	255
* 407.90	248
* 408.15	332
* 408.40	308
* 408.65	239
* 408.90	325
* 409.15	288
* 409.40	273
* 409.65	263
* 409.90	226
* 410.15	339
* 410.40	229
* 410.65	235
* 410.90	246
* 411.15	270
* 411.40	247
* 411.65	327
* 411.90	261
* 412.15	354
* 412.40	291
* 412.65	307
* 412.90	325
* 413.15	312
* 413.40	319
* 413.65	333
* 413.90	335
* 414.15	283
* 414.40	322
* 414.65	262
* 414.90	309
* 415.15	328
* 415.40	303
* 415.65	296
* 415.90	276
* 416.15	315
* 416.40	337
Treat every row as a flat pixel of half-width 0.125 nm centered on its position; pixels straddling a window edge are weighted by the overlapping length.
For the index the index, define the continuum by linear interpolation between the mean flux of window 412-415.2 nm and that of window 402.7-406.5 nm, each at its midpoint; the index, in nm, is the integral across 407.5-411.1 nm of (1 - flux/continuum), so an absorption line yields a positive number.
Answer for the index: 0.52 nm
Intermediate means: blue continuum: 323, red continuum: 313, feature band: 272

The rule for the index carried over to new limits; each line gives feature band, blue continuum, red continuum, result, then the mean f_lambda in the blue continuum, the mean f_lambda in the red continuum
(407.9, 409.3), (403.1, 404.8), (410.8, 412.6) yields 0.04 nm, 324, 287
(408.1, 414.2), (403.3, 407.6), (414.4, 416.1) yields 0.32 nm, 318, 298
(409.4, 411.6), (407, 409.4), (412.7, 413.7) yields 0.30 nm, 286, 320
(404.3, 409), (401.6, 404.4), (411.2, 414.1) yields 0.31 nm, 334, 308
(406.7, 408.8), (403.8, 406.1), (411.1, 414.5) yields 0.20 nm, 327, 307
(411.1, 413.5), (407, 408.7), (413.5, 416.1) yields -0.04 nm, 284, 305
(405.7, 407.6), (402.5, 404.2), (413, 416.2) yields 0.13 nm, 339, 307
